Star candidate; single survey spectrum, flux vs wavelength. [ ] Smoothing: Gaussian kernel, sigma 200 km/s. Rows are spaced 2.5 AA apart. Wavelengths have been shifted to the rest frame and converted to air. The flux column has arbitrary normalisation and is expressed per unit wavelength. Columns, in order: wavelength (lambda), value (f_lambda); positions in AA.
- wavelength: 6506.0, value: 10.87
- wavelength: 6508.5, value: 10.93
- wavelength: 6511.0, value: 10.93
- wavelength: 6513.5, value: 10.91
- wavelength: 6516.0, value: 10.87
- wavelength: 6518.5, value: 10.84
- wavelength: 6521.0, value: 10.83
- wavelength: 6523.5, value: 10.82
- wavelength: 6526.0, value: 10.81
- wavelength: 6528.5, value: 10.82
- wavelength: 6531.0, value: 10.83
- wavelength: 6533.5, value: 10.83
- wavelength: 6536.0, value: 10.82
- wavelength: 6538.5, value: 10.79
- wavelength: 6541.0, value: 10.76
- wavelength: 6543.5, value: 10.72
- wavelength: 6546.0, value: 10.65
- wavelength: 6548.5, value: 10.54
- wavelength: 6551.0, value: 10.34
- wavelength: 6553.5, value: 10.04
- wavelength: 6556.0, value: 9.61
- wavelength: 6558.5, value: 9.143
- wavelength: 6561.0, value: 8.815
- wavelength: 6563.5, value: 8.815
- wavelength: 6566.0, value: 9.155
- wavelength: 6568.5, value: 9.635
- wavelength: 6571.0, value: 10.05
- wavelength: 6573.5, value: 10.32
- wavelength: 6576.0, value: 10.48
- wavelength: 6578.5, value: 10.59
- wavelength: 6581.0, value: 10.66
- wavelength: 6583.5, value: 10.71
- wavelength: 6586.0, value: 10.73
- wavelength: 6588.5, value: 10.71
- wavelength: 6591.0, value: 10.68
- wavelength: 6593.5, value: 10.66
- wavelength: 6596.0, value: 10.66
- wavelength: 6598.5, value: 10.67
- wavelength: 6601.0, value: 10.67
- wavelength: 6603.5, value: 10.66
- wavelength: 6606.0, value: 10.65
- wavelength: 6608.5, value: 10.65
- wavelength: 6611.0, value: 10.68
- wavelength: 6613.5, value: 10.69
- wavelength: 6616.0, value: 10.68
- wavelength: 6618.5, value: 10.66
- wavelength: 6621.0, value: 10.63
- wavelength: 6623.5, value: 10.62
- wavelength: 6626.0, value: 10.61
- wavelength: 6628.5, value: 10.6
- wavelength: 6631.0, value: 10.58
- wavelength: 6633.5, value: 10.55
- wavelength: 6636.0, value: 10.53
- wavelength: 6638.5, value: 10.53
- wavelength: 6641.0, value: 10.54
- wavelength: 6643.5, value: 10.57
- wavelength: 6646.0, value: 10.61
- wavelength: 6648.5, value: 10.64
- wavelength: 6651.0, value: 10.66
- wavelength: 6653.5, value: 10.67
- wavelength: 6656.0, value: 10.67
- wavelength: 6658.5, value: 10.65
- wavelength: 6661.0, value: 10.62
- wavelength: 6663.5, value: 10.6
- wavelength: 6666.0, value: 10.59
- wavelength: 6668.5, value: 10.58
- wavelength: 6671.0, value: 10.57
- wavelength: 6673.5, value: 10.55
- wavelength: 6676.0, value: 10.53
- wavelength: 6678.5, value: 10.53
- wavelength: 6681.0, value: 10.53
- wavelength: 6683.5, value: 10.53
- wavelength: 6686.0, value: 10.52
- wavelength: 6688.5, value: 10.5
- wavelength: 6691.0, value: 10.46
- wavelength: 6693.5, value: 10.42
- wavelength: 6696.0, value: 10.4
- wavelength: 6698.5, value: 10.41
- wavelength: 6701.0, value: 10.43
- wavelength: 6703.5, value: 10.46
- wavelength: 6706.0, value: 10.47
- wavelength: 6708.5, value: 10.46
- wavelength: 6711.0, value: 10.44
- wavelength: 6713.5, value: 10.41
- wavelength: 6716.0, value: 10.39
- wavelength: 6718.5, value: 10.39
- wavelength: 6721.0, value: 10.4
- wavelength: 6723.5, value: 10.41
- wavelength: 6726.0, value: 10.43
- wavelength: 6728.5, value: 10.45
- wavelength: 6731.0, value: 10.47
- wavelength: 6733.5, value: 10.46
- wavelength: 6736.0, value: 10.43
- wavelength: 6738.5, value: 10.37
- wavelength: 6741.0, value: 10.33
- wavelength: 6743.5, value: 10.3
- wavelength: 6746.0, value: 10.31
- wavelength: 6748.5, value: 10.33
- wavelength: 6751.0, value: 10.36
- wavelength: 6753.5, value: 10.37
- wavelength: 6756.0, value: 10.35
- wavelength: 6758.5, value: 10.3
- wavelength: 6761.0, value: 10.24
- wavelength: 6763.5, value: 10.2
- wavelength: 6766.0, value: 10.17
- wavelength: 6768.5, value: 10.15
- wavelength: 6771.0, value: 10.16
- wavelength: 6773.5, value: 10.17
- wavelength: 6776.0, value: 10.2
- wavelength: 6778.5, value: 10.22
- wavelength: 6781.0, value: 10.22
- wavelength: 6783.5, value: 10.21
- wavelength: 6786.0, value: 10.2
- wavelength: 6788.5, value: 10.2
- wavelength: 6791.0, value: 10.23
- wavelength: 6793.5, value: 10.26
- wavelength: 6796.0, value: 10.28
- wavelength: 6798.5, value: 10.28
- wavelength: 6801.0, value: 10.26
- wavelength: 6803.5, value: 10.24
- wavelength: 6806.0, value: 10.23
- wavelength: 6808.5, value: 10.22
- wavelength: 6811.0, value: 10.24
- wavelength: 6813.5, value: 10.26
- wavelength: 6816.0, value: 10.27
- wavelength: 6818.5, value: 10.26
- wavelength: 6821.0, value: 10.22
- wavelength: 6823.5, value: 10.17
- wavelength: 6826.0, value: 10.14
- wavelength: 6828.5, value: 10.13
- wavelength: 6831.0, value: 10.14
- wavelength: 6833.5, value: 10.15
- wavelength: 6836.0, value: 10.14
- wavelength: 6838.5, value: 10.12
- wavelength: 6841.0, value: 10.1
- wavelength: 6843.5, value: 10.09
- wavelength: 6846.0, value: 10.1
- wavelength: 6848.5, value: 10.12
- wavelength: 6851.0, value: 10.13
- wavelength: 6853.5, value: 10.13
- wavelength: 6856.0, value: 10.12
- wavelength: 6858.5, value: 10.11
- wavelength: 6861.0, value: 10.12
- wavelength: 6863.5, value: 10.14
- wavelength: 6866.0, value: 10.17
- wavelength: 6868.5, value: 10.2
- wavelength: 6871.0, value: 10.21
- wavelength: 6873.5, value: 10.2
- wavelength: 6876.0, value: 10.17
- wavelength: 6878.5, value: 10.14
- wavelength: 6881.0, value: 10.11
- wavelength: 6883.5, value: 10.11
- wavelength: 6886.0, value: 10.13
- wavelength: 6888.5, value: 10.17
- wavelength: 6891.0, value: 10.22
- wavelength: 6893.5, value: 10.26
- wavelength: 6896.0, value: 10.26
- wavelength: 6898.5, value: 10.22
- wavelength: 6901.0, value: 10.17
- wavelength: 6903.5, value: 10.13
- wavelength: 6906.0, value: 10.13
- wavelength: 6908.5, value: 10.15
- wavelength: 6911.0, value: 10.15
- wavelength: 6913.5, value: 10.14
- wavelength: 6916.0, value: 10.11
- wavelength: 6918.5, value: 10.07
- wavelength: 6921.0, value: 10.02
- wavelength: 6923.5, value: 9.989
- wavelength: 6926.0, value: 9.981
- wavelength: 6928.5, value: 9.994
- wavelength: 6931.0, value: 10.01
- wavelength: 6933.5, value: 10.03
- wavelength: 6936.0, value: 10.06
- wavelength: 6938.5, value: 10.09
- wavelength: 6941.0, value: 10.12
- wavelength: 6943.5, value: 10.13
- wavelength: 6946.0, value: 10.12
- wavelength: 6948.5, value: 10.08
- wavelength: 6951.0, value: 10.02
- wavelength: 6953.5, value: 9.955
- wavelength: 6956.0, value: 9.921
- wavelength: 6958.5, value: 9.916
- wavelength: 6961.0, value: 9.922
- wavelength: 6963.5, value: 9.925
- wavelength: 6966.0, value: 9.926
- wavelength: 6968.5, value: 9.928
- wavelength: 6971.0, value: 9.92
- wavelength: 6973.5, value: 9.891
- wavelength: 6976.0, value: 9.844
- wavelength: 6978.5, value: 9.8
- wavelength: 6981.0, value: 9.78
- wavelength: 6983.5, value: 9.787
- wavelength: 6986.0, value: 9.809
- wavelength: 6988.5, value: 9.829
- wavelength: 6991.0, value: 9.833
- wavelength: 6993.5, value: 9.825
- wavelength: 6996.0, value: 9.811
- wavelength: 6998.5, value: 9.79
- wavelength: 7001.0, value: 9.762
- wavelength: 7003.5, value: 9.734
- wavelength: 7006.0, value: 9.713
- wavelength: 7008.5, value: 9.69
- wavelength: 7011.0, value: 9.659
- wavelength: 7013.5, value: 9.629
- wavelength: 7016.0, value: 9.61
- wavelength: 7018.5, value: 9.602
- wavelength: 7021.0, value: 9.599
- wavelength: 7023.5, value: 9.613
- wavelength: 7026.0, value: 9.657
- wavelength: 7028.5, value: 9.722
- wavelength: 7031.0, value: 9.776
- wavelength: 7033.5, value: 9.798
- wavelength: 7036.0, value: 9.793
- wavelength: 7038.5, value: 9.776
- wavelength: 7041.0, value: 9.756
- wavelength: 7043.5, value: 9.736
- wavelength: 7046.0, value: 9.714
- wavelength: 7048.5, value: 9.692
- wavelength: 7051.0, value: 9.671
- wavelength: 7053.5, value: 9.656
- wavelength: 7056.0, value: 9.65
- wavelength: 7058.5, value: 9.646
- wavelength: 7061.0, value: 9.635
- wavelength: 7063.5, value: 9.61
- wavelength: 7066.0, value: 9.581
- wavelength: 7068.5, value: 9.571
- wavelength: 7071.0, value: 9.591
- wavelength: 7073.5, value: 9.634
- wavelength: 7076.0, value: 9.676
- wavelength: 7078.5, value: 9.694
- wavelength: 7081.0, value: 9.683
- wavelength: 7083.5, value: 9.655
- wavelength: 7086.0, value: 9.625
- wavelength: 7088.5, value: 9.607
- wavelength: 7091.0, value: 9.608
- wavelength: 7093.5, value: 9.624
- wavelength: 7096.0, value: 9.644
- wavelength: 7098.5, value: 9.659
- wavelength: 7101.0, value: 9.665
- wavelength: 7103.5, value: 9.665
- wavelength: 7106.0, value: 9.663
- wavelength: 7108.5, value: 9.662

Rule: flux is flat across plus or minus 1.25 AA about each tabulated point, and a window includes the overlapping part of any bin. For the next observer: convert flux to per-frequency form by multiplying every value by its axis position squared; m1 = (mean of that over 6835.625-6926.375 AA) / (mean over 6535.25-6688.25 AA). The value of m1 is 1.0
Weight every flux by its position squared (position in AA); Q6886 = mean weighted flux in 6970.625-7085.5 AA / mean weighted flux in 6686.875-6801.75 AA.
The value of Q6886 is 1.0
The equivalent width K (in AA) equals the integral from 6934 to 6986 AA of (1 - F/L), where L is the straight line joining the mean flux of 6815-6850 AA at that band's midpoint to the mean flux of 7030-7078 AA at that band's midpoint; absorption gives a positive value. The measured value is -0.4 AA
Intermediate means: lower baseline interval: 10.2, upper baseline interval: 9.68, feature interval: 9.95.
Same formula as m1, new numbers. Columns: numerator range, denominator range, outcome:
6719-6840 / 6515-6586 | 1.06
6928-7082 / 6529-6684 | 1.05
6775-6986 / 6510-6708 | 1.04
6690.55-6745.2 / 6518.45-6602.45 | 1.05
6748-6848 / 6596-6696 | 1.01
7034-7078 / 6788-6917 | 1.01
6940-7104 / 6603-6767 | 1.03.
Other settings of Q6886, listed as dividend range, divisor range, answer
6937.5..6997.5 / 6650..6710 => 1.02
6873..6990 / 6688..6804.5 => 1.03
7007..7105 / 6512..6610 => 1.07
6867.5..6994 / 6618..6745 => 1.03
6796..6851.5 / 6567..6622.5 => 1.03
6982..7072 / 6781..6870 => 1.01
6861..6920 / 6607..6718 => 1.03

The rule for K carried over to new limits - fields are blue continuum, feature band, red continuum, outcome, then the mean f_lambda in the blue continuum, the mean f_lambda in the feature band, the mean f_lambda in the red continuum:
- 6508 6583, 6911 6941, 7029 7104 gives -0.6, 10.4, 10.1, 9.67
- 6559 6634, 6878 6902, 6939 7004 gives -0.4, 10.4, 10.2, 9.9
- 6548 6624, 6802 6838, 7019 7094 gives -0.8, 10.3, 10.2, 9.67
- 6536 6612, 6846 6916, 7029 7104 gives -1.7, 10.3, 10.2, 9.67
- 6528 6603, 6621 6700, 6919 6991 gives -2.5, 10.3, 10.6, 9.96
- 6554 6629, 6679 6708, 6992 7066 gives -0.8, 10.3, 10.5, 9.7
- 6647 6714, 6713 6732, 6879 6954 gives 0.1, 10.5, 10.4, 10.1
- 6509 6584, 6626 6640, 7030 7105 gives -0.4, 10.4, 10.6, 9.67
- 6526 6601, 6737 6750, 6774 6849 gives -0.1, 10.3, 10.3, 10.2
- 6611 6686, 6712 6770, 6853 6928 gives 0.4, 10.6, 10.3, 10.1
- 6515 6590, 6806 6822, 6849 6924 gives -0.1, 10.4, 10.2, 10.1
